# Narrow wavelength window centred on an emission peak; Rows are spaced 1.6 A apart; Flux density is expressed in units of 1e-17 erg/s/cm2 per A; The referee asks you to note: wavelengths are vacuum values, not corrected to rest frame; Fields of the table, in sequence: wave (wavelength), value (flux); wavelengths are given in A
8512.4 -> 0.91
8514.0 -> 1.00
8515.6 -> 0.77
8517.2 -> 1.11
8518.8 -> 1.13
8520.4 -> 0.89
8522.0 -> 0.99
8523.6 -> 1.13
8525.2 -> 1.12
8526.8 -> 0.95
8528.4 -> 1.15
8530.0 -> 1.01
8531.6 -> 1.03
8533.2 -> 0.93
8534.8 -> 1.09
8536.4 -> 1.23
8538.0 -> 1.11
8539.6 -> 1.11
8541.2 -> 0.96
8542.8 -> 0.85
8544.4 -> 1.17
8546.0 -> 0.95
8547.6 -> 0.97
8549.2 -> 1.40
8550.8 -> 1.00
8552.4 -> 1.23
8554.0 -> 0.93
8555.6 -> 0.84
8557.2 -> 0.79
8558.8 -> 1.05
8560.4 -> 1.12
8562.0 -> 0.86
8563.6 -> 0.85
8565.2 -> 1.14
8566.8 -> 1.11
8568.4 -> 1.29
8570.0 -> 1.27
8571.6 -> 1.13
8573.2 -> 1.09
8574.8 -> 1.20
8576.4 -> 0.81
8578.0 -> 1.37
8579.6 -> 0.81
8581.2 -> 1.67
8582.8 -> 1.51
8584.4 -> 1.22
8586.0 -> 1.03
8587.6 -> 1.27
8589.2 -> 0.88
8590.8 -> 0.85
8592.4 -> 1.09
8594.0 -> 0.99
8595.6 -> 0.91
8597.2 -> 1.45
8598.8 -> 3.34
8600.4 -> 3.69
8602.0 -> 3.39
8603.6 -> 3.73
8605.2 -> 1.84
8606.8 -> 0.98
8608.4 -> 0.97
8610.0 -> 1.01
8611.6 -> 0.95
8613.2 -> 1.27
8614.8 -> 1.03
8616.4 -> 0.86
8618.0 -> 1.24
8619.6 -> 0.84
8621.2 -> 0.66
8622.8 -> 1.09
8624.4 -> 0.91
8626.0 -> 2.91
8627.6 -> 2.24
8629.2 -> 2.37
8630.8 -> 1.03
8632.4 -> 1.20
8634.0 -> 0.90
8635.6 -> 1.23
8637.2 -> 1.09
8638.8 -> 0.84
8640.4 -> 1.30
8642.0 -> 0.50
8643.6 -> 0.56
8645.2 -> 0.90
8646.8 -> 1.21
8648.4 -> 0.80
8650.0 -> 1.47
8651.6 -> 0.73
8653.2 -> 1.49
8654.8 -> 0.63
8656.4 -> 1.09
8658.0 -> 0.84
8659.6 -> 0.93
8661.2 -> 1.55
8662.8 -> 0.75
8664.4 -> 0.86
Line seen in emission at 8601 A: H-alpha 6563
